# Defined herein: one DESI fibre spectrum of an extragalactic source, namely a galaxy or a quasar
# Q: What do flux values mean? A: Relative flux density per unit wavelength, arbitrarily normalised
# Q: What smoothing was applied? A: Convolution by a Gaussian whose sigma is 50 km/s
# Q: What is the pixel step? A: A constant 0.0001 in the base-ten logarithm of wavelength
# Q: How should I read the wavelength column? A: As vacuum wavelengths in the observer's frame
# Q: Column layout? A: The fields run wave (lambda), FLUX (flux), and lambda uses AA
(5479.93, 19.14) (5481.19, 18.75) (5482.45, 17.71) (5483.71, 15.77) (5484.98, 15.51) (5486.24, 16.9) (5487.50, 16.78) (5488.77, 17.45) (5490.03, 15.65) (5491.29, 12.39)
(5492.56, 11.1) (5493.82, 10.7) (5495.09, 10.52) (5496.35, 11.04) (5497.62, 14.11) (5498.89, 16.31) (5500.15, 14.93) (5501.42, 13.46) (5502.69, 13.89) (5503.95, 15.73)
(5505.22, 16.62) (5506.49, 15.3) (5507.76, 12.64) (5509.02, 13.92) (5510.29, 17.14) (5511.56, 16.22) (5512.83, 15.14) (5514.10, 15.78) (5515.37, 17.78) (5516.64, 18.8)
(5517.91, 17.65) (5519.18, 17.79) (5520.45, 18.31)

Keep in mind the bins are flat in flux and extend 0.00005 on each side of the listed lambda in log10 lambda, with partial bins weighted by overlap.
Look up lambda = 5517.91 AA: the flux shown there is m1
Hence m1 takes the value 17.65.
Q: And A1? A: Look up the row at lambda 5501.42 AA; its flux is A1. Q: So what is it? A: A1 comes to 13.46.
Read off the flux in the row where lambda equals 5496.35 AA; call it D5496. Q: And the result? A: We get 11.04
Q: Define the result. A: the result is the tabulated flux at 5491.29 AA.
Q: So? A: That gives 12.39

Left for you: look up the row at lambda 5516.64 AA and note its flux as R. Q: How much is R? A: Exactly 18.8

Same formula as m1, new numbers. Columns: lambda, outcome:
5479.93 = 19.14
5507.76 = 12.64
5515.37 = 17.78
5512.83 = 15.14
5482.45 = 17.71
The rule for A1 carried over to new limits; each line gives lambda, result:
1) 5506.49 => 15.3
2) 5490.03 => 15.65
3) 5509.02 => 13.92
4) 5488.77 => 17.45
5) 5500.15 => 14.93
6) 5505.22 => 16.62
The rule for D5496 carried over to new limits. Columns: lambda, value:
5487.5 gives 16.78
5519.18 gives 17.79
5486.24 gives 16.9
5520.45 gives 18.31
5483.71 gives 15.77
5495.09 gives 10.52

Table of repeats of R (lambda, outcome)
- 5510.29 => 17.14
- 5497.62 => 14.11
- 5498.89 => 16.31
